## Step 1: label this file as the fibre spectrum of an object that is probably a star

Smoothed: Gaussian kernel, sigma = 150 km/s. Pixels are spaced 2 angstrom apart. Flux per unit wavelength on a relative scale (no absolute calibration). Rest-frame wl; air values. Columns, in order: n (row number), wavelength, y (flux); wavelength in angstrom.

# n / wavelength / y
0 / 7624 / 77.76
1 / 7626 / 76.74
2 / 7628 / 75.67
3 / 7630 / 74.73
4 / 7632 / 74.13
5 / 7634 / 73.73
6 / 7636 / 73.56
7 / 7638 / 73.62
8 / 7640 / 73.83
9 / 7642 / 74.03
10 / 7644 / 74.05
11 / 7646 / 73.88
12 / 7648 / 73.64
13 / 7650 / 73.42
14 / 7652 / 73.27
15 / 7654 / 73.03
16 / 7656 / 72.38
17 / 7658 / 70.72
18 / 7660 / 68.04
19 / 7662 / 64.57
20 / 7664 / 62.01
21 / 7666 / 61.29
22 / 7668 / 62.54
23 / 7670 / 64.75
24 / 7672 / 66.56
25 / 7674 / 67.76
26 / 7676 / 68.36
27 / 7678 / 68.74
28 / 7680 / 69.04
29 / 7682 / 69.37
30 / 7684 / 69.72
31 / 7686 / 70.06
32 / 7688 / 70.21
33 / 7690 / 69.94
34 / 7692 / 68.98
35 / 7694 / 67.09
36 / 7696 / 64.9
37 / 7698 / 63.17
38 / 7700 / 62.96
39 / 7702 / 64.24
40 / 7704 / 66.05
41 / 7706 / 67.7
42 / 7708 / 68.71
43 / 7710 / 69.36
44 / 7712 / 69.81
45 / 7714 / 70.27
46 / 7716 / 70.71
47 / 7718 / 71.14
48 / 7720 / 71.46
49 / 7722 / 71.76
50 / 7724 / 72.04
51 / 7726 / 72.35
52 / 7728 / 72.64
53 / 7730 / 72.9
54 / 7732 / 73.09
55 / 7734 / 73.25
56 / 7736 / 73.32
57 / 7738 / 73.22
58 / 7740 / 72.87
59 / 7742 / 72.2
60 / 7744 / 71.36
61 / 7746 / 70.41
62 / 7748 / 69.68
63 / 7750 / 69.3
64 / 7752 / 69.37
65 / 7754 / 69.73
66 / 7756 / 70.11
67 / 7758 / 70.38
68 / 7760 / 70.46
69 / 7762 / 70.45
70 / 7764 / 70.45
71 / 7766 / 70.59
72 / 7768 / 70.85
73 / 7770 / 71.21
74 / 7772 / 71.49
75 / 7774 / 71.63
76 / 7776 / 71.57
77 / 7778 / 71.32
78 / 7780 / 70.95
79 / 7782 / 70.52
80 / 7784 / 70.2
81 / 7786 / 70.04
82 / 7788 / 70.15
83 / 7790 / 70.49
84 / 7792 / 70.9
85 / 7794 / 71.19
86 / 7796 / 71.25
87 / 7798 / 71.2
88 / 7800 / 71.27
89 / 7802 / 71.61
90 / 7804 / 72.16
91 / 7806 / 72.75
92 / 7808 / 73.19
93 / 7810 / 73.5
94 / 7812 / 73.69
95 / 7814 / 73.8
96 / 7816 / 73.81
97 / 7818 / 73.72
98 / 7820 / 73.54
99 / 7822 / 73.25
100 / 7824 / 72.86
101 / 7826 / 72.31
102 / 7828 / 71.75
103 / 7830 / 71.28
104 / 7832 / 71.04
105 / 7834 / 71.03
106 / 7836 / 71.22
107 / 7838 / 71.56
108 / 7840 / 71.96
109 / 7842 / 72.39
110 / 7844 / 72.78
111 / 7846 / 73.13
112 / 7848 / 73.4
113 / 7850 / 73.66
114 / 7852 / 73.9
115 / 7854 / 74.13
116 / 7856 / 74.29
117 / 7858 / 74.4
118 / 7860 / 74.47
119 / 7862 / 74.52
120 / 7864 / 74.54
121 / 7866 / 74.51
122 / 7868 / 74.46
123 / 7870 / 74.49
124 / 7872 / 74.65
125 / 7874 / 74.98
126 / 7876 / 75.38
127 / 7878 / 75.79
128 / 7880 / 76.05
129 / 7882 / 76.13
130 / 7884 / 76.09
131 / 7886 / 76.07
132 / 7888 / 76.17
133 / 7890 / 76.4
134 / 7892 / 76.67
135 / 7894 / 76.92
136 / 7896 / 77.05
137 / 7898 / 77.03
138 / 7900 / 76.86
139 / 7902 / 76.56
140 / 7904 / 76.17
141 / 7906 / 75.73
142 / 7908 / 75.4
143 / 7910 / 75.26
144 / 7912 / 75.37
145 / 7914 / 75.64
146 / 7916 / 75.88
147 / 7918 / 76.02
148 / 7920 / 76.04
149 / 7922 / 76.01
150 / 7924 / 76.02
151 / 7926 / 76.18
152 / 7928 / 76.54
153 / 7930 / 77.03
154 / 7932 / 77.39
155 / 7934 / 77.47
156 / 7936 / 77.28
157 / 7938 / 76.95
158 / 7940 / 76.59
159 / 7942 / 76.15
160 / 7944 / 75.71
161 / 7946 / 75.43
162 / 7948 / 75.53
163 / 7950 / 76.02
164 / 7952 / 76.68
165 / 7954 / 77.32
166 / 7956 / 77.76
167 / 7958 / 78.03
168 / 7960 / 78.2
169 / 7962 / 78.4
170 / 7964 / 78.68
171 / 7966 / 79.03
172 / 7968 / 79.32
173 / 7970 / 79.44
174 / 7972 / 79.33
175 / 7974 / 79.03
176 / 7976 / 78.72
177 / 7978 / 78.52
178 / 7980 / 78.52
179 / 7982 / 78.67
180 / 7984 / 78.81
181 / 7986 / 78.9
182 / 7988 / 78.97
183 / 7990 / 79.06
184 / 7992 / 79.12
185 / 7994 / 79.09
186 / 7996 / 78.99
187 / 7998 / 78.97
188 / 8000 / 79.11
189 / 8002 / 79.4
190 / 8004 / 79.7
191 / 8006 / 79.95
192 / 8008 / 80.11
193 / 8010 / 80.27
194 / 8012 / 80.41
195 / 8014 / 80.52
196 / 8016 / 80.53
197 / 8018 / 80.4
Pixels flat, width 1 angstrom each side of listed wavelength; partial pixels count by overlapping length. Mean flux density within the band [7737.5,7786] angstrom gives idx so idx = 70.8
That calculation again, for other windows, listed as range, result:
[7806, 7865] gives 73.1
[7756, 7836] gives 71.6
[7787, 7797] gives 70.8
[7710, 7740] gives 71.9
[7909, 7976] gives 77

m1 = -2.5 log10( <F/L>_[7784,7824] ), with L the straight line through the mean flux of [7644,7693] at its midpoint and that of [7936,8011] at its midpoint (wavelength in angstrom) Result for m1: 0.01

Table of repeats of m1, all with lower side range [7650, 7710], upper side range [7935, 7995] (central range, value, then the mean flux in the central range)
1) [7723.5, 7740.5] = -0.05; 72.9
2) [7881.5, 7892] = -0.02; 76.2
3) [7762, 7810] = 0.00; 71.2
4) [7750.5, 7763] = 0.01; 70.1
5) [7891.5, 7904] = -0.02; 76.8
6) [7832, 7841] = 0.03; 71.4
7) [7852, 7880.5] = 0.00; 74.7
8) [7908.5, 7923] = 0.01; 75.7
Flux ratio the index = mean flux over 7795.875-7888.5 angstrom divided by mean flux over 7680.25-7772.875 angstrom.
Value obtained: 1.0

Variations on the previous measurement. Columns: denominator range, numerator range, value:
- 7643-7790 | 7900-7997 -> 1.11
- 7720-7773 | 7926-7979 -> 1.09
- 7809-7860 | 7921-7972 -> 1.06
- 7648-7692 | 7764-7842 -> 1.05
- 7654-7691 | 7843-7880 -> 1.10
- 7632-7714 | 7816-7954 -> 1.09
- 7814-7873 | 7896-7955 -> 1.04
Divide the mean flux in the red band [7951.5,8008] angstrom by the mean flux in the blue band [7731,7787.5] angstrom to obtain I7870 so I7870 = 1.1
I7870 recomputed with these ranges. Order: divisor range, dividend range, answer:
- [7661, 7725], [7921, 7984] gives 1.15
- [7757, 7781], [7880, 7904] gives 1.08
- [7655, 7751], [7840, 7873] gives 1.07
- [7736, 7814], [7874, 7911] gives 1.07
